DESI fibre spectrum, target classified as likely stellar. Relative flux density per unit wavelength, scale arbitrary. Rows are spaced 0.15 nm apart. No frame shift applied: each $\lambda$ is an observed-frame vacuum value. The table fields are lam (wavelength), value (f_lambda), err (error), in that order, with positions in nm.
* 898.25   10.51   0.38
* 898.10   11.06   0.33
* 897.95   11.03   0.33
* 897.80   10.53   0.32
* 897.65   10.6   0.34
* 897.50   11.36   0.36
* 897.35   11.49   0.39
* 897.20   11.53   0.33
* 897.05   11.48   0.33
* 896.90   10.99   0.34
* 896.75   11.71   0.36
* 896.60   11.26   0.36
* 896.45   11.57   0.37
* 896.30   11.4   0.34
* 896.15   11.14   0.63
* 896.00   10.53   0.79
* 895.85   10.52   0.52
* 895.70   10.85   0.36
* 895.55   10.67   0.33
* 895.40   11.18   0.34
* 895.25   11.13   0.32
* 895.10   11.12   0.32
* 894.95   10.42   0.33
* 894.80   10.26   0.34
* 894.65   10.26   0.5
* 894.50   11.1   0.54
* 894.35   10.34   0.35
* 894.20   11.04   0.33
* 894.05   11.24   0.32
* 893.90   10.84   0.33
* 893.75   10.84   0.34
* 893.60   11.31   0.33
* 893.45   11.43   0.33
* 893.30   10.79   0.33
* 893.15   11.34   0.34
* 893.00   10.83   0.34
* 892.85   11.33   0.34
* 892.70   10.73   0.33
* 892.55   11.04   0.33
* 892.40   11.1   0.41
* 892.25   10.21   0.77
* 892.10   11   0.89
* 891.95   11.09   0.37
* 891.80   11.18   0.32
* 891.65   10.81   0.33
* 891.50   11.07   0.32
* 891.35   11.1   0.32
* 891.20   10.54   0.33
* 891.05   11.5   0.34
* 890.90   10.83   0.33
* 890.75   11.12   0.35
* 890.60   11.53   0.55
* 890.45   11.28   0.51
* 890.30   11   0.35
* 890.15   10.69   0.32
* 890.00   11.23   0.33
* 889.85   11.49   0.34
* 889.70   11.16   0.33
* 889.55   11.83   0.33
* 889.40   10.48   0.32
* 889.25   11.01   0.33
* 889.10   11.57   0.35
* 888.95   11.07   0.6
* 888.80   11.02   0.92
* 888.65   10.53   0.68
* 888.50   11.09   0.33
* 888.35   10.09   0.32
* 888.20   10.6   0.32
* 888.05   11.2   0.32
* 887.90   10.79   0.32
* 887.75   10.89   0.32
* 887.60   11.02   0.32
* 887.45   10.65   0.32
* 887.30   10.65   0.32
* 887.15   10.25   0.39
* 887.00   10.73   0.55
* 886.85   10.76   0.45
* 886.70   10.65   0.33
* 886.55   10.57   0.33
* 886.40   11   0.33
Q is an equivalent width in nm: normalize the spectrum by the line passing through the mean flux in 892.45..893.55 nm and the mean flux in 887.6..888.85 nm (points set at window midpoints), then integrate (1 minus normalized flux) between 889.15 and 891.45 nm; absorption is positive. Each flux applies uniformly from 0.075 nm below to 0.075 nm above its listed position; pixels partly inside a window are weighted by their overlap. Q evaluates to -0.04 nm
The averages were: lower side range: 10.8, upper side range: 11.1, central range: 11.1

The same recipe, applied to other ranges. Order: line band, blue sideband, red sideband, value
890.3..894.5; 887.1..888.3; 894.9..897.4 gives -0.02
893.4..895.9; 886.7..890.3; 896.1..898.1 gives 0.06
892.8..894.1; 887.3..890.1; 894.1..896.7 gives -0.02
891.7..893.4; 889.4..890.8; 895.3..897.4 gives 0.03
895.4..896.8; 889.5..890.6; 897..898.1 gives 0.01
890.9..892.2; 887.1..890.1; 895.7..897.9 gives 0.00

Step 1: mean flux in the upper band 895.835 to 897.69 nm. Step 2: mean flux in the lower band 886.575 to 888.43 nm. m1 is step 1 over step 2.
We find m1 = 1.1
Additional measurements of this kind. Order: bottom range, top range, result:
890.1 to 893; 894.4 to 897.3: 1.00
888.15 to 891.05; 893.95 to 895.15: 0.97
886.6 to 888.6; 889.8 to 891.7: 1.03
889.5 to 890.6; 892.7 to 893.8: 0.99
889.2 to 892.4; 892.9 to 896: 0.98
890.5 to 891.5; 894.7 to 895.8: 0.97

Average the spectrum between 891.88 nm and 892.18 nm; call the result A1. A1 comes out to 11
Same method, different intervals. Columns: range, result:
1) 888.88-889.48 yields 11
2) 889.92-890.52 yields 11.1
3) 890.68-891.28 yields 11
